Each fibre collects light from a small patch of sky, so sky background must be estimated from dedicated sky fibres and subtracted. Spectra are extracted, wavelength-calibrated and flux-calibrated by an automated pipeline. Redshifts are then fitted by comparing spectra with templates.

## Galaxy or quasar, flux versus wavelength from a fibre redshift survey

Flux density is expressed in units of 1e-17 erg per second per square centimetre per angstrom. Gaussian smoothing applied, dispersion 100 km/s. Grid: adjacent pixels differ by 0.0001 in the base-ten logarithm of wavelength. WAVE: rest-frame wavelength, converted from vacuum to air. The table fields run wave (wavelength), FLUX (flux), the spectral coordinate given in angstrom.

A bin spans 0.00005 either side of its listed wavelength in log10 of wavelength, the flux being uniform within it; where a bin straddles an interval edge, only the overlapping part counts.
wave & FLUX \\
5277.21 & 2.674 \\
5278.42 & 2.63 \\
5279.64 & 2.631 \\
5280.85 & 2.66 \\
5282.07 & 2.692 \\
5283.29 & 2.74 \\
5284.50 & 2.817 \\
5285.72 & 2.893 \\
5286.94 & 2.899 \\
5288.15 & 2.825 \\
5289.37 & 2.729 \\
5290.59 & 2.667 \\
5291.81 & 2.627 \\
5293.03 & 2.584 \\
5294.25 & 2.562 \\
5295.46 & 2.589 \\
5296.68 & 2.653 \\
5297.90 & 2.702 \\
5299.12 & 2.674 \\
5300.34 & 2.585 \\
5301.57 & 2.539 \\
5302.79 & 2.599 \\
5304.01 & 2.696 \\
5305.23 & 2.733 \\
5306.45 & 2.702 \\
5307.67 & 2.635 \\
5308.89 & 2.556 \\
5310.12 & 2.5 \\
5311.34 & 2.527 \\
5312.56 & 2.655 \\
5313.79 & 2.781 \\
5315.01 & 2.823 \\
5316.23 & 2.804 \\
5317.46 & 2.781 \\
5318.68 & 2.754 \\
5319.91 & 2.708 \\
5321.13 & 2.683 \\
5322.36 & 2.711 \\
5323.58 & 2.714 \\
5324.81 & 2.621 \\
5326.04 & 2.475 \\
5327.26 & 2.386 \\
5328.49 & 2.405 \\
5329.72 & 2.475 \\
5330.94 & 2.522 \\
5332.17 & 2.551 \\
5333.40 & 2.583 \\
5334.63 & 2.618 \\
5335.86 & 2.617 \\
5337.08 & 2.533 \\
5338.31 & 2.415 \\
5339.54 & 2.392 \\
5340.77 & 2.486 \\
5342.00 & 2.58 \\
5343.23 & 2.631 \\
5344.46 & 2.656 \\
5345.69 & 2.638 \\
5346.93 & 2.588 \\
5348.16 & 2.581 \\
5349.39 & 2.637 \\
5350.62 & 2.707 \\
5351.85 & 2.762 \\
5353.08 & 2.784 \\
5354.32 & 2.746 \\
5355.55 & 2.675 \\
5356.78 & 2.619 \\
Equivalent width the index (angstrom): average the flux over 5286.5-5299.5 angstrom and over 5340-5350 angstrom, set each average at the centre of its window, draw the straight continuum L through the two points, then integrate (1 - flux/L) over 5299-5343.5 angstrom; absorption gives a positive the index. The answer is 0.5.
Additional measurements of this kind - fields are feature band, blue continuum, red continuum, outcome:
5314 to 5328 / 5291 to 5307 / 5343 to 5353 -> -0.2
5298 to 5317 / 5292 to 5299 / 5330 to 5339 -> -0.4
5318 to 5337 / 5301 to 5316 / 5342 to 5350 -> 0.3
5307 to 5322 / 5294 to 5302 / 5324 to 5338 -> -0.7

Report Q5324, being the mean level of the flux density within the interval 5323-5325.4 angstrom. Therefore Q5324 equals 2.66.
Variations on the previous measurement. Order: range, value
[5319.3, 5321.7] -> 2.7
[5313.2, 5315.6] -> 2.81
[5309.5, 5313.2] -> 2.56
